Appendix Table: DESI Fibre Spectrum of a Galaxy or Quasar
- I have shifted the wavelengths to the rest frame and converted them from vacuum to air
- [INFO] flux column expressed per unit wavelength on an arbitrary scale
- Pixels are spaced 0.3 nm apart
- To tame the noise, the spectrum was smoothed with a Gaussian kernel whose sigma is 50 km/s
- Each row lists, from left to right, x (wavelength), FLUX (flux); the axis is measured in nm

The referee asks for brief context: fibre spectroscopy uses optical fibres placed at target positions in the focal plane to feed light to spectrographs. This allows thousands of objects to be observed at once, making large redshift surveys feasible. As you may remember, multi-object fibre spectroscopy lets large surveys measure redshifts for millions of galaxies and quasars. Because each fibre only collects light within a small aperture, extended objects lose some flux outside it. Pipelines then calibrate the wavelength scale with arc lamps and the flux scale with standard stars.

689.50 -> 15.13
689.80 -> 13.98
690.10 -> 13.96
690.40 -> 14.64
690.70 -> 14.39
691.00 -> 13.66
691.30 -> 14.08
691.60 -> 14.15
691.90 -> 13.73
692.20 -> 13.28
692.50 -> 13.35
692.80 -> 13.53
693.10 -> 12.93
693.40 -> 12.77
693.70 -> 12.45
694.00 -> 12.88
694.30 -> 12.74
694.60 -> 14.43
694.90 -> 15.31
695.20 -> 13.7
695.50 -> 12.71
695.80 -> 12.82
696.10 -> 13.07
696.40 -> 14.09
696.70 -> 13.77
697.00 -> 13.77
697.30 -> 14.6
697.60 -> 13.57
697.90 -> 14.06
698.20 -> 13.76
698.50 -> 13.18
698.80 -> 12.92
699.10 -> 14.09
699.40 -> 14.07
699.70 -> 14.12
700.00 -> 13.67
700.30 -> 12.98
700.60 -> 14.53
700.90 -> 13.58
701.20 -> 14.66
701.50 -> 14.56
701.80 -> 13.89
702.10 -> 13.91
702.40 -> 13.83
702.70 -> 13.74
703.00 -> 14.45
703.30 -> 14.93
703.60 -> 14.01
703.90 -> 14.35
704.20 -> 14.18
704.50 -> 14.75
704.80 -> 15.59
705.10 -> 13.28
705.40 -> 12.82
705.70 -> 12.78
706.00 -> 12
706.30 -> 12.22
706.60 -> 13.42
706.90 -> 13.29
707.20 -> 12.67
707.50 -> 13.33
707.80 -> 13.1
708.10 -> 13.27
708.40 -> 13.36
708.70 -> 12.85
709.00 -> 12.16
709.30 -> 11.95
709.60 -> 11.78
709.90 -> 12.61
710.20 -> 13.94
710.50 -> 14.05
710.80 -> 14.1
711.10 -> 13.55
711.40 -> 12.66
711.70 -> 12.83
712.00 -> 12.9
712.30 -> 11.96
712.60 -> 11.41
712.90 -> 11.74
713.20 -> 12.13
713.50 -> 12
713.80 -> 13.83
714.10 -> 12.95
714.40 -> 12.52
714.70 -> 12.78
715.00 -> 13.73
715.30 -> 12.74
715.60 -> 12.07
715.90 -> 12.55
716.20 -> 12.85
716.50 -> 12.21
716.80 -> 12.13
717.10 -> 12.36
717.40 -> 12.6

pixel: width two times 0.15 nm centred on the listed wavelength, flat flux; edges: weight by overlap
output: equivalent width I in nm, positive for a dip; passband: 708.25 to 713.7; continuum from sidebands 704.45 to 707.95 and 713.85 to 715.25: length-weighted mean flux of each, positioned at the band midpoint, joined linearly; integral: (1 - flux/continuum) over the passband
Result 0.18 nm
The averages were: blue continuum 13.2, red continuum 13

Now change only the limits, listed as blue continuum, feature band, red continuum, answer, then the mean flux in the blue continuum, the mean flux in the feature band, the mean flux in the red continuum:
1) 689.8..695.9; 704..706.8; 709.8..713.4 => -0.08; 13.6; 13.5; 12.8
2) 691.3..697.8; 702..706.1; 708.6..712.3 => -0.24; 13.5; 13.9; 12.9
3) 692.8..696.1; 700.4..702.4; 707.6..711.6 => -0.15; 13.3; 14.1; 13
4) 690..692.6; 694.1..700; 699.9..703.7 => 0.12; 13.9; 13.7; 14.1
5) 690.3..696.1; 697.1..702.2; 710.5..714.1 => -0.24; 13.5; 13.9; 12.7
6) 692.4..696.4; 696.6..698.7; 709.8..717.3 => -0.09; 13.3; 13.8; 12.7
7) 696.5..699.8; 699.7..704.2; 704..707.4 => -0.16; 13.8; 14.1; 13.4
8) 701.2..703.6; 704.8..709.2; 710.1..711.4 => 0.31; 14.2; 13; 13.8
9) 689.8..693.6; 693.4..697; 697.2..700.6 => 0.08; 13.7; 13.4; 13.8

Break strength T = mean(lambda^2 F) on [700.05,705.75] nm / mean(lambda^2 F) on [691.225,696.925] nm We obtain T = 1.1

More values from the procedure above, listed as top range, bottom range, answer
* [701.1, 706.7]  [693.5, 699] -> 1.05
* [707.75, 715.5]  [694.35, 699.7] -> 0.97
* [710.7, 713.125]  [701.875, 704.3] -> 0.91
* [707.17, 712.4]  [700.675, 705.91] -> 0.94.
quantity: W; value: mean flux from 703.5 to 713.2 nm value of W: 13.1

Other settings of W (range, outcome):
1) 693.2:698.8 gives 13.5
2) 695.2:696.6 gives 13.3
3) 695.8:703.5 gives 13.9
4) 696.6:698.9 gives 13.7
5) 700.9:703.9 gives 14.2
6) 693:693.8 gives 12.7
